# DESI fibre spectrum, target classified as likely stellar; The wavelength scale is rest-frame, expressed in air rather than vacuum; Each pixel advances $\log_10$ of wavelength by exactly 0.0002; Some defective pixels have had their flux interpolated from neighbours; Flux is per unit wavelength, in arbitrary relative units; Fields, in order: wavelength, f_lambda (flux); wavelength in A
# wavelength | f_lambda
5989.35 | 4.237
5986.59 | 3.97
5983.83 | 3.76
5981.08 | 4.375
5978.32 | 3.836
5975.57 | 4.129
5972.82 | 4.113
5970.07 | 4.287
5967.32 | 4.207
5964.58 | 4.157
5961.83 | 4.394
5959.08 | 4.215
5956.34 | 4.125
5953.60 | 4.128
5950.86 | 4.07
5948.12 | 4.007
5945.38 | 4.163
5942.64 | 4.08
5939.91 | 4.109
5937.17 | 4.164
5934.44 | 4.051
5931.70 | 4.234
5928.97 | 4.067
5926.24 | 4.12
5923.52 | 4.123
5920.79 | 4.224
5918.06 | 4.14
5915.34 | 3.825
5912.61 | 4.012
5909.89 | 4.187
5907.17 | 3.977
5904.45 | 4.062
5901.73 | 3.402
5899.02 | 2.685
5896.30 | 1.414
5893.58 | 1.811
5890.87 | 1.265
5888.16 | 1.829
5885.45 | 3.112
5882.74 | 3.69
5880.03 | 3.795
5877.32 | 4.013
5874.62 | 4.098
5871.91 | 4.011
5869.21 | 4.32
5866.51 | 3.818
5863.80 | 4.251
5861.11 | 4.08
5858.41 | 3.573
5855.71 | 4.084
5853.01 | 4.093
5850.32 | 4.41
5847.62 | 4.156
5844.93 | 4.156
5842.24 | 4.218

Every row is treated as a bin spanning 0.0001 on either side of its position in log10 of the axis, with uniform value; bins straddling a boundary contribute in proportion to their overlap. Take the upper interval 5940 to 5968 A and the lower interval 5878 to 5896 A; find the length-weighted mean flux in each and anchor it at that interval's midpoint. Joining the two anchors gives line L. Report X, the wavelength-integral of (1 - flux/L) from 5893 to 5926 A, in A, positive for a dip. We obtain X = -4.4 A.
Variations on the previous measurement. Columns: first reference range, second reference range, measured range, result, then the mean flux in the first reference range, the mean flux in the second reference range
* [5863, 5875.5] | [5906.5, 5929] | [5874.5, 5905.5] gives 9.20 A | 4.09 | 4.08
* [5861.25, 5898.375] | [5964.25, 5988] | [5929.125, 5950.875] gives -2.04 A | 3.2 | 4.09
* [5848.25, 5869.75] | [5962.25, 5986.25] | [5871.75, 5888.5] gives 2.08 A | 4.07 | 4.11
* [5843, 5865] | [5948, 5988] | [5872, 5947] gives 9.53 A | 4.1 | 4.12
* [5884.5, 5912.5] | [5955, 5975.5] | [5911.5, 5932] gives -4.84 A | 2.83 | 4.21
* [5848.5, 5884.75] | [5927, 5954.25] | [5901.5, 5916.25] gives 0.40 A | 4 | 4.11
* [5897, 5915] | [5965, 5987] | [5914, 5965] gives -3.55 A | 3.64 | 4.09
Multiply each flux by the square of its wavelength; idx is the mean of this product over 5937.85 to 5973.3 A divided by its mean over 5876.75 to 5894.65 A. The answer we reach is 1.6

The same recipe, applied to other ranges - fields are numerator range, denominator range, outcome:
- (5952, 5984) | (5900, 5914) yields 1.09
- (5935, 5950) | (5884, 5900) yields 2.07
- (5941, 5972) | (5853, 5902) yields 1.29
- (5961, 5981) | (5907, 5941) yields 1.03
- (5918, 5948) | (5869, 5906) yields 1.36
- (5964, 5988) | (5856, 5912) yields 1.24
